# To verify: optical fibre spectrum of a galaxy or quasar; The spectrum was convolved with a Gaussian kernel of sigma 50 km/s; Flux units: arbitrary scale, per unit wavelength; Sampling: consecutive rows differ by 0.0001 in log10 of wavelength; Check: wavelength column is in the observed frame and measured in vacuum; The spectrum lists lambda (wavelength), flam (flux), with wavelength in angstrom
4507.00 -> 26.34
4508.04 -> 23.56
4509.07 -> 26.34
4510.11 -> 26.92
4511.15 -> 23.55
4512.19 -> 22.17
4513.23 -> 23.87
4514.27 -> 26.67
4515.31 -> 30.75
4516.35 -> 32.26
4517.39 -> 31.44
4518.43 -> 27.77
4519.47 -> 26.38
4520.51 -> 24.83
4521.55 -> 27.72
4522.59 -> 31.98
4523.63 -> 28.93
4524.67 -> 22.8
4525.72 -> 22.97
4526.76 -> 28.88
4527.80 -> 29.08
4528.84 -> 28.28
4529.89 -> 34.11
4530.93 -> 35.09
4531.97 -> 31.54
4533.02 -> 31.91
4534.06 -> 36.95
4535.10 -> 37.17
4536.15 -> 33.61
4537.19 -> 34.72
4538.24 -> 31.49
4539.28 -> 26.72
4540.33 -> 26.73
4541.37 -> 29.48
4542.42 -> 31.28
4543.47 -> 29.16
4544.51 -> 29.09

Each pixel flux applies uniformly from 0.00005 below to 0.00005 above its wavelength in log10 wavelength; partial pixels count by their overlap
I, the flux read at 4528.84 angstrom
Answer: 28.28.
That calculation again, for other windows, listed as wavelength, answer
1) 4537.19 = 34.72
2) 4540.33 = 26.73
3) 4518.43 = 27.77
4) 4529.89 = 34.11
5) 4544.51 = 29.09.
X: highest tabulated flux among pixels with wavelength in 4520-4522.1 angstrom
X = 27.72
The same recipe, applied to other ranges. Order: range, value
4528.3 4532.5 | 35.09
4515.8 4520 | 32.26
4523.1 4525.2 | 28.93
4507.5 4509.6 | 26.34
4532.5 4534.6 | 36.95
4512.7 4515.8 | 30.75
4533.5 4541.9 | 37.17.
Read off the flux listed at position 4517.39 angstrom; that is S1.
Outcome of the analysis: 31.44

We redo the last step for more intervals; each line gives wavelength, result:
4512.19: 22.17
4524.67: 22.8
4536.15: 33.61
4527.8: 29.08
